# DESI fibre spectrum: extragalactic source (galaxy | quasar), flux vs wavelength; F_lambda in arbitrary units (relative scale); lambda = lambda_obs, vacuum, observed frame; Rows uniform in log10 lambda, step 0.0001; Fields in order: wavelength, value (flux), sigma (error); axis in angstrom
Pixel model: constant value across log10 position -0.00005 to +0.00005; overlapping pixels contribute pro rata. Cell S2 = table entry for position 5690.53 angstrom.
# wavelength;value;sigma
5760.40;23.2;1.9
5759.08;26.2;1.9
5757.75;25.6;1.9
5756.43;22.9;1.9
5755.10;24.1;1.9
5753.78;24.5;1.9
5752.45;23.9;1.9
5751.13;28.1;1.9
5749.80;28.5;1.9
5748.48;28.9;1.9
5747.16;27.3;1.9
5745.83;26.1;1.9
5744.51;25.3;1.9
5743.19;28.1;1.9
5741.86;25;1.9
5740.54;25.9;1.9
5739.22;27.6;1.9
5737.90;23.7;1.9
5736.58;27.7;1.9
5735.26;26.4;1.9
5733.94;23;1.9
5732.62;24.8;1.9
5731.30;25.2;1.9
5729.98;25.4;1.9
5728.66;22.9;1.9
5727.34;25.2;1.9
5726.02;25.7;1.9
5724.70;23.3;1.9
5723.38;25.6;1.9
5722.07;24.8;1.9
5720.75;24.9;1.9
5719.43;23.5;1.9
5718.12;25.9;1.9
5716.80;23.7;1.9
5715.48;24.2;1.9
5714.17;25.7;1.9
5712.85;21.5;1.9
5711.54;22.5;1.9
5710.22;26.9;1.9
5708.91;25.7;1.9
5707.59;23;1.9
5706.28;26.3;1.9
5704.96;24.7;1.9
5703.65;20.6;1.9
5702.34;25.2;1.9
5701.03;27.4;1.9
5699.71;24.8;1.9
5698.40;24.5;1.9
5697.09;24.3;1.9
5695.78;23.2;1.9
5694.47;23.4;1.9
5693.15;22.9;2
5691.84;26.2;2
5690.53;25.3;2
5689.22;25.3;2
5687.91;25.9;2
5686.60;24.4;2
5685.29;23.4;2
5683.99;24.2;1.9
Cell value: 25.3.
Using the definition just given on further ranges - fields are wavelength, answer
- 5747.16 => 27.3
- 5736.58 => 27.7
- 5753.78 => 24.5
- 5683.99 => 24.2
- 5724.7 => 23.3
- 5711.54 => 22.5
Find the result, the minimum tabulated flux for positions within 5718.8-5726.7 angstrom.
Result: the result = 23.3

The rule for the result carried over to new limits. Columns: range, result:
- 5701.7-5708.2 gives 20.6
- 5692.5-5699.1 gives 22.9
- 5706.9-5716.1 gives 21.5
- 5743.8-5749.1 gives 25.3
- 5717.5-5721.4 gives 23.5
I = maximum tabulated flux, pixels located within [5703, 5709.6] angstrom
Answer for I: 26.3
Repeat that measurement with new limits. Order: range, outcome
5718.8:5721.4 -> 24.9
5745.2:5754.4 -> 28.9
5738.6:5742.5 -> 27.6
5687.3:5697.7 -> 26.2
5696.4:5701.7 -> 27.4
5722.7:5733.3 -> 25.7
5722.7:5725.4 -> 25.6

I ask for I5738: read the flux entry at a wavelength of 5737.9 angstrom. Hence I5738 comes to 23.7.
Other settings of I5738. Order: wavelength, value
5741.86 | 25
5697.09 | 24.3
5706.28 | 26.3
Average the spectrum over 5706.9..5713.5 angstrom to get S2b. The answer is 23.9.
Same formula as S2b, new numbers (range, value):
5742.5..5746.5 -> 26.4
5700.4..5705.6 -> 24.5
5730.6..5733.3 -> 25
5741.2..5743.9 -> 26.5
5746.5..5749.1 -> 28.1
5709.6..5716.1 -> 24.2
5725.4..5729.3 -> 24.6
